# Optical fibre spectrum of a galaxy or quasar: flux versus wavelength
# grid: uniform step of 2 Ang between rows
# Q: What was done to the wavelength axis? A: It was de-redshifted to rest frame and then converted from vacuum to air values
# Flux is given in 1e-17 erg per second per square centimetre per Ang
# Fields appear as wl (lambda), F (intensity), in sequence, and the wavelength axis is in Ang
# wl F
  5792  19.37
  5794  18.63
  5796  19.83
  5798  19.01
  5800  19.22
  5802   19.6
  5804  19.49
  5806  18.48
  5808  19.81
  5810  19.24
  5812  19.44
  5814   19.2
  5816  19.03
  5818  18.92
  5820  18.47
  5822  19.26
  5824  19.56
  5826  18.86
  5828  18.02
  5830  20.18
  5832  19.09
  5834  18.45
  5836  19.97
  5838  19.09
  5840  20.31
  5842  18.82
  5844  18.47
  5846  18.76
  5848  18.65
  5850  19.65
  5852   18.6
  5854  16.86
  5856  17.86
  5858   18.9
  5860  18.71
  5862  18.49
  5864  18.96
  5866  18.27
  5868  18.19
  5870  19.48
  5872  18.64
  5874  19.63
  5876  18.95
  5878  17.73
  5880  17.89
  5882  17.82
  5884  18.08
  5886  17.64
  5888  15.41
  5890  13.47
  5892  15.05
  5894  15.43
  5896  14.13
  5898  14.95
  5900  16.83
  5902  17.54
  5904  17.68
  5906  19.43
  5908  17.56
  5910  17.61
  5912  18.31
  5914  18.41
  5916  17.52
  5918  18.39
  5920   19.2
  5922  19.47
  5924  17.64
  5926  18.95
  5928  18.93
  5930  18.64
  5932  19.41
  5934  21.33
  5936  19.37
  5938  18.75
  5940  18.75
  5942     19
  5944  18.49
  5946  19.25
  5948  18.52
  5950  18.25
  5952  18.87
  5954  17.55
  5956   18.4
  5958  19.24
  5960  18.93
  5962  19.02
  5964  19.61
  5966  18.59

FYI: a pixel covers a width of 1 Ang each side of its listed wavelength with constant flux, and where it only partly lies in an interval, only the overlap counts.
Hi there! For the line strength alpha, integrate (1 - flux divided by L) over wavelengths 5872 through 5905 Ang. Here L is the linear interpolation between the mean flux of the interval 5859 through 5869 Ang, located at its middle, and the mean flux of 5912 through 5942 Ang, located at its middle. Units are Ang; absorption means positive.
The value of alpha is 3.26 Ang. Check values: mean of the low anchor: 18.5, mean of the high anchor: 18.9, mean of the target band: 16.8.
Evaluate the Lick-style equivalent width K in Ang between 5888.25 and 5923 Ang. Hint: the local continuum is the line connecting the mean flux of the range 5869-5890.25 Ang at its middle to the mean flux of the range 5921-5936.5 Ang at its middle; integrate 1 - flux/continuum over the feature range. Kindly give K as 2.8 Ang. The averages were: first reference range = 17.9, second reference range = 19.2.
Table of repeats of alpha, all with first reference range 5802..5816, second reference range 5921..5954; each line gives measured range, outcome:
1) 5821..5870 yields 0.86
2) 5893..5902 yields 1.64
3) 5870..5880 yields 0.20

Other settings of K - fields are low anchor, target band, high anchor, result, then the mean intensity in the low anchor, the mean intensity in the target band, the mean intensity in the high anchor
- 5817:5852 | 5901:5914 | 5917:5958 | 0.6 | 19.1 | 18.1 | 18.9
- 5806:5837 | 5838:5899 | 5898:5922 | 2.4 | 19.1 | 17.8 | 18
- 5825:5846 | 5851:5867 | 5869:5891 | 0.0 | 19.1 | 18.3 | 17.7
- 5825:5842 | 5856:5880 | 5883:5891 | -2.0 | 19.2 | 18.7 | 16.1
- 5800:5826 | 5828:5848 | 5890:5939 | -0.3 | 19.2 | 19.1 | 17.8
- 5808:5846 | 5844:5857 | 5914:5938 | 0.5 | 19.1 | 18.4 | 19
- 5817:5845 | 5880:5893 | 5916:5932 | 1.7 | 19.1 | 16.4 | 18.7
